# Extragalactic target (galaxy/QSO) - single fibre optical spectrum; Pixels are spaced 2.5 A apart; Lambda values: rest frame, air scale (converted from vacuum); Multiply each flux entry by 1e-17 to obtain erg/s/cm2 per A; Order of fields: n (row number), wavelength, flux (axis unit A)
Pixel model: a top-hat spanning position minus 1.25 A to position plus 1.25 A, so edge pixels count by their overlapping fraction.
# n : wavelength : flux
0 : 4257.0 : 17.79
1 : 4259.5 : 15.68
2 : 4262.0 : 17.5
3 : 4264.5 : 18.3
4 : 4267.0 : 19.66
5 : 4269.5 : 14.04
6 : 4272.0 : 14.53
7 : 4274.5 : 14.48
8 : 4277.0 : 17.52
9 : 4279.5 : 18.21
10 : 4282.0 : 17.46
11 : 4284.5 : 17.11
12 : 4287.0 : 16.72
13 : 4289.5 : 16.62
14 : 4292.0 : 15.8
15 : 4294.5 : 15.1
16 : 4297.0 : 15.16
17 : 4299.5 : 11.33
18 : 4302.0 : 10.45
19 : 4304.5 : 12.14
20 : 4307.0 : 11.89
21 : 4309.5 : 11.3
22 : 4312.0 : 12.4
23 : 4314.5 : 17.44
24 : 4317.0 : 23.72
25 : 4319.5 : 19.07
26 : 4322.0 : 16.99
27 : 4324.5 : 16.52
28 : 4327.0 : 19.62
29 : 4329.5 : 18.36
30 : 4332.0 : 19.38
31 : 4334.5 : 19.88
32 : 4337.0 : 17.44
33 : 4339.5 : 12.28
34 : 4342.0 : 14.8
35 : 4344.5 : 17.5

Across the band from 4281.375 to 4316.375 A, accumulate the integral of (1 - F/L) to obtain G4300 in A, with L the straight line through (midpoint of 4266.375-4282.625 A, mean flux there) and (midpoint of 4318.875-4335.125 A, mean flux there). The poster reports 5.78 A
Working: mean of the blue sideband 16.4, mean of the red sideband 18.5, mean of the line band 14.5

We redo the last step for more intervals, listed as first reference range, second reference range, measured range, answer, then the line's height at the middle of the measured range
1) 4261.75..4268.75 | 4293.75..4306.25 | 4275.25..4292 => -1.9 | 15.3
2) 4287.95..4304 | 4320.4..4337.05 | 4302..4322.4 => 1.4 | 16.2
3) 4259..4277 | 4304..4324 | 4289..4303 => 1.8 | 16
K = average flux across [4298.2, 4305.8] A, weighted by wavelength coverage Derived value 11.3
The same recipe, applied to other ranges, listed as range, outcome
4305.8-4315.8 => 13.3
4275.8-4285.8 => 17.6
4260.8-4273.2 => 16.8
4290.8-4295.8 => 15.4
